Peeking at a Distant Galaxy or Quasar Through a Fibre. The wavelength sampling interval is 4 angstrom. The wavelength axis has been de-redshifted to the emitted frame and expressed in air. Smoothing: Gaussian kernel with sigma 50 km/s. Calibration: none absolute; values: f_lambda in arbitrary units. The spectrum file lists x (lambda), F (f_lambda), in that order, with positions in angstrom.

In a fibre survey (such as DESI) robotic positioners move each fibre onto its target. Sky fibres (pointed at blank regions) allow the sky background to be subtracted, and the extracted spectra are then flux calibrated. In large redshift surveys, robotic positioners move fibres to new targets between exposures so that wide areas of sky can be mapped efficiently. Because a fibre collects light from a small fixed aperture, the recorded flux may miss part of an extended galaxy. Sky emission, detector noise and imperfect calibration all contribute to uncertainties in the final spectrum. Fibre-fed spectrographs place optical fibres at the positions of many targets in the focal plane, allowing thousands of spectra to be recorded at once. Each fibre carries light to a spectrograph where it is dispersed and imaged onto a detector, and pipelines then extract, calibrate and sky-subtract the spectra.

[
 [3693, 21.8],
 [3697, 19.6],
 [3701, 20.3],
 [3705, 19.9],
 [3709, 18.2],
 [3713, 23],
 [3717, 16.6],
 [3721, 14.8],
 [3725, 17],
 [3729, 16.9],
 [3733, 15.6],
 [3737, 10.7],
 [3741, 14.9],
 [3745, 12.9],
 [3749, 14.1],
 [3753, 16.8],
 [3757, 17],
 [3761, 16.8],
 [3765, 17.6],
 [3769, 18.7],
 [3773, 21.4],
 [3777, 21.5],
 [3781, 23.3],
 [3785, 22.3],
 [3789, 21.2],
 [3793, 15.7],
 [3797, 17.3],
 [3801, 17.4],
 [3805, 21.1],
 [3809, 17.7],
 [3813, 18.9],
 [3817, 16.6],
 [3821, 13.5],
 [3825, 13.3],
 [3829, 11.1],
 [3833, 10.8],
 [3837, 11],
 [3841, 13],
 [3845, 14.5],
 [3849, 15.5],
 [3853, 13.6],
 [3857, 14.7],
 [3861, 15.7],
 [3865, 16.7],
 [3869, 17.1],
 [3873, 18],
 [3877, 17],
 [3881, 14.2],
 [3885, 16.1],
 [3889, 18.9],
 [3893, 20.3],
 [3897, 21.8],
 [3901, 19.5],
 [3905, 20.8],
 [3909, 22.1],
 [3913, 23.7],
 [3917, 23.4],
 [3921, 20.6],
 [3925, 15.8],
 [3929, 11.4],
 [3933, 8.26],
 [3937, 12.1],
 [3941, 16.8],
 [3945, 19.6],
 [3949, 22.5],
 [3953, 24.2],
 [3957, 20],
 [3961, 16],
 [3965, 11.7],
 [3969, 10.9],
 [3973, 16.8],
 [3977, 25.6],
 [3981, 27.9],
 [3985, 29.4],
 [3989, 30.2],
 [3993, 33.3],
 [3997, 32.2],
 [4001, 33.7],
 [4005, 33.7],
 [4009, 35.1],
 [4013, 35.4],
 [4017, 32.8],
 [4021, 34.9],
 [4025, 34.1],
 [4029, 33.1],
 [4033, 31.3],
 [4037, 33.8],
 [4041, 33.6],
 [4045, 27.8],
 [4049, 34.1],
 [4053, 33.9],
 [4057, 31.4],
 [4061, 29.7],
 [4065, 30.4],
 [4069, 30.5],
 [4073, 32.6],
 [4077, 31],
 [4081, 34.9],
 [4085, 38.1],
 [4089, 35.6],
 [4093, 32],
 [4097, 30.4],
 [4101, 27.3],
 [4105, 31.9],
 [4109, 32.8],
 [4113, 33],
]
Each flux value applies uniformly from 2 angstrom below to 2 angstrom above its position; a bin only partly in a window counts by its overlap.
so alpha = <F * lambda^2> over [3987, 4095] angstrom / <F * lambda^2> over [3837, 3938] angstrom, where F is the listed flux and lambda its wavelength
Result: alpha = 2.1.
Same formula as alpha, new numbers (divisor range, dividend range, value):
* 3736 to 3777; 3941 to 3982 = 1.29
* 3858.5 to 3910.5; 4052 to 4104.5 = 1.94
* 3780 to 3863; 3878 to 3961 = 1.22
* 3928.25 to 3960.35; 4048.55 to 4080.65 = 1.98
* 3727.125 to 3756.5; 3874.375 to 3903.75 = 1.35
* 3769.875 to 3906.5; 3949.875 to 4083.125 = 1.88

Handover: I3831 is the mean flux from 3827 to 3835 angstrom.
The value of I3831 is 10.9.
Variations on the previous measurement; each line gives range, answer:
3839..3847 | 13.8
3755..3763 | 16.9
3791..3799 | 16.5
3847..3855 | 14.6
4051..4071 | 31.2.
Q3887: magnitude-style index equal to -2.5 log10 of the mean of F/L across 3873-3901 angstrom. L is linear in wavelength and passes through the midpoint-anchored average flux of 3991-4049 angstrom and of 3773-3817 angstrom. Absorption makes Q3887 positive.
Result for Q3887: 0.356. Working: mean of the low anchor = 19.6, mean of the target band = 18.1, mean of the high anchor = 33.2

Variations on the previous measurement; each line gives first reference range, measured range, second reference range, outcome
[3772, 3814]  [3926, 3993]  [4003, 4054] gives 0.46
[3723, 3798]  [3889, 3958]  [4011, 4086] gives 0.34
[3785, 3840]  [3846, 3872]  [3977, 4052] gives 0.26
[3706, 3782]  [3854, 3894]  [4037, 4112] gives 0.35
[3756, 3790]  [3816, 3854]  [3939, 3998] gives 0.49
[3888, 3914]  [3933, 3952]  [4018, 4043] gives 0.42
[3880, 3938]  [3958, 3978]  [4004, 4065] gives 0.50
